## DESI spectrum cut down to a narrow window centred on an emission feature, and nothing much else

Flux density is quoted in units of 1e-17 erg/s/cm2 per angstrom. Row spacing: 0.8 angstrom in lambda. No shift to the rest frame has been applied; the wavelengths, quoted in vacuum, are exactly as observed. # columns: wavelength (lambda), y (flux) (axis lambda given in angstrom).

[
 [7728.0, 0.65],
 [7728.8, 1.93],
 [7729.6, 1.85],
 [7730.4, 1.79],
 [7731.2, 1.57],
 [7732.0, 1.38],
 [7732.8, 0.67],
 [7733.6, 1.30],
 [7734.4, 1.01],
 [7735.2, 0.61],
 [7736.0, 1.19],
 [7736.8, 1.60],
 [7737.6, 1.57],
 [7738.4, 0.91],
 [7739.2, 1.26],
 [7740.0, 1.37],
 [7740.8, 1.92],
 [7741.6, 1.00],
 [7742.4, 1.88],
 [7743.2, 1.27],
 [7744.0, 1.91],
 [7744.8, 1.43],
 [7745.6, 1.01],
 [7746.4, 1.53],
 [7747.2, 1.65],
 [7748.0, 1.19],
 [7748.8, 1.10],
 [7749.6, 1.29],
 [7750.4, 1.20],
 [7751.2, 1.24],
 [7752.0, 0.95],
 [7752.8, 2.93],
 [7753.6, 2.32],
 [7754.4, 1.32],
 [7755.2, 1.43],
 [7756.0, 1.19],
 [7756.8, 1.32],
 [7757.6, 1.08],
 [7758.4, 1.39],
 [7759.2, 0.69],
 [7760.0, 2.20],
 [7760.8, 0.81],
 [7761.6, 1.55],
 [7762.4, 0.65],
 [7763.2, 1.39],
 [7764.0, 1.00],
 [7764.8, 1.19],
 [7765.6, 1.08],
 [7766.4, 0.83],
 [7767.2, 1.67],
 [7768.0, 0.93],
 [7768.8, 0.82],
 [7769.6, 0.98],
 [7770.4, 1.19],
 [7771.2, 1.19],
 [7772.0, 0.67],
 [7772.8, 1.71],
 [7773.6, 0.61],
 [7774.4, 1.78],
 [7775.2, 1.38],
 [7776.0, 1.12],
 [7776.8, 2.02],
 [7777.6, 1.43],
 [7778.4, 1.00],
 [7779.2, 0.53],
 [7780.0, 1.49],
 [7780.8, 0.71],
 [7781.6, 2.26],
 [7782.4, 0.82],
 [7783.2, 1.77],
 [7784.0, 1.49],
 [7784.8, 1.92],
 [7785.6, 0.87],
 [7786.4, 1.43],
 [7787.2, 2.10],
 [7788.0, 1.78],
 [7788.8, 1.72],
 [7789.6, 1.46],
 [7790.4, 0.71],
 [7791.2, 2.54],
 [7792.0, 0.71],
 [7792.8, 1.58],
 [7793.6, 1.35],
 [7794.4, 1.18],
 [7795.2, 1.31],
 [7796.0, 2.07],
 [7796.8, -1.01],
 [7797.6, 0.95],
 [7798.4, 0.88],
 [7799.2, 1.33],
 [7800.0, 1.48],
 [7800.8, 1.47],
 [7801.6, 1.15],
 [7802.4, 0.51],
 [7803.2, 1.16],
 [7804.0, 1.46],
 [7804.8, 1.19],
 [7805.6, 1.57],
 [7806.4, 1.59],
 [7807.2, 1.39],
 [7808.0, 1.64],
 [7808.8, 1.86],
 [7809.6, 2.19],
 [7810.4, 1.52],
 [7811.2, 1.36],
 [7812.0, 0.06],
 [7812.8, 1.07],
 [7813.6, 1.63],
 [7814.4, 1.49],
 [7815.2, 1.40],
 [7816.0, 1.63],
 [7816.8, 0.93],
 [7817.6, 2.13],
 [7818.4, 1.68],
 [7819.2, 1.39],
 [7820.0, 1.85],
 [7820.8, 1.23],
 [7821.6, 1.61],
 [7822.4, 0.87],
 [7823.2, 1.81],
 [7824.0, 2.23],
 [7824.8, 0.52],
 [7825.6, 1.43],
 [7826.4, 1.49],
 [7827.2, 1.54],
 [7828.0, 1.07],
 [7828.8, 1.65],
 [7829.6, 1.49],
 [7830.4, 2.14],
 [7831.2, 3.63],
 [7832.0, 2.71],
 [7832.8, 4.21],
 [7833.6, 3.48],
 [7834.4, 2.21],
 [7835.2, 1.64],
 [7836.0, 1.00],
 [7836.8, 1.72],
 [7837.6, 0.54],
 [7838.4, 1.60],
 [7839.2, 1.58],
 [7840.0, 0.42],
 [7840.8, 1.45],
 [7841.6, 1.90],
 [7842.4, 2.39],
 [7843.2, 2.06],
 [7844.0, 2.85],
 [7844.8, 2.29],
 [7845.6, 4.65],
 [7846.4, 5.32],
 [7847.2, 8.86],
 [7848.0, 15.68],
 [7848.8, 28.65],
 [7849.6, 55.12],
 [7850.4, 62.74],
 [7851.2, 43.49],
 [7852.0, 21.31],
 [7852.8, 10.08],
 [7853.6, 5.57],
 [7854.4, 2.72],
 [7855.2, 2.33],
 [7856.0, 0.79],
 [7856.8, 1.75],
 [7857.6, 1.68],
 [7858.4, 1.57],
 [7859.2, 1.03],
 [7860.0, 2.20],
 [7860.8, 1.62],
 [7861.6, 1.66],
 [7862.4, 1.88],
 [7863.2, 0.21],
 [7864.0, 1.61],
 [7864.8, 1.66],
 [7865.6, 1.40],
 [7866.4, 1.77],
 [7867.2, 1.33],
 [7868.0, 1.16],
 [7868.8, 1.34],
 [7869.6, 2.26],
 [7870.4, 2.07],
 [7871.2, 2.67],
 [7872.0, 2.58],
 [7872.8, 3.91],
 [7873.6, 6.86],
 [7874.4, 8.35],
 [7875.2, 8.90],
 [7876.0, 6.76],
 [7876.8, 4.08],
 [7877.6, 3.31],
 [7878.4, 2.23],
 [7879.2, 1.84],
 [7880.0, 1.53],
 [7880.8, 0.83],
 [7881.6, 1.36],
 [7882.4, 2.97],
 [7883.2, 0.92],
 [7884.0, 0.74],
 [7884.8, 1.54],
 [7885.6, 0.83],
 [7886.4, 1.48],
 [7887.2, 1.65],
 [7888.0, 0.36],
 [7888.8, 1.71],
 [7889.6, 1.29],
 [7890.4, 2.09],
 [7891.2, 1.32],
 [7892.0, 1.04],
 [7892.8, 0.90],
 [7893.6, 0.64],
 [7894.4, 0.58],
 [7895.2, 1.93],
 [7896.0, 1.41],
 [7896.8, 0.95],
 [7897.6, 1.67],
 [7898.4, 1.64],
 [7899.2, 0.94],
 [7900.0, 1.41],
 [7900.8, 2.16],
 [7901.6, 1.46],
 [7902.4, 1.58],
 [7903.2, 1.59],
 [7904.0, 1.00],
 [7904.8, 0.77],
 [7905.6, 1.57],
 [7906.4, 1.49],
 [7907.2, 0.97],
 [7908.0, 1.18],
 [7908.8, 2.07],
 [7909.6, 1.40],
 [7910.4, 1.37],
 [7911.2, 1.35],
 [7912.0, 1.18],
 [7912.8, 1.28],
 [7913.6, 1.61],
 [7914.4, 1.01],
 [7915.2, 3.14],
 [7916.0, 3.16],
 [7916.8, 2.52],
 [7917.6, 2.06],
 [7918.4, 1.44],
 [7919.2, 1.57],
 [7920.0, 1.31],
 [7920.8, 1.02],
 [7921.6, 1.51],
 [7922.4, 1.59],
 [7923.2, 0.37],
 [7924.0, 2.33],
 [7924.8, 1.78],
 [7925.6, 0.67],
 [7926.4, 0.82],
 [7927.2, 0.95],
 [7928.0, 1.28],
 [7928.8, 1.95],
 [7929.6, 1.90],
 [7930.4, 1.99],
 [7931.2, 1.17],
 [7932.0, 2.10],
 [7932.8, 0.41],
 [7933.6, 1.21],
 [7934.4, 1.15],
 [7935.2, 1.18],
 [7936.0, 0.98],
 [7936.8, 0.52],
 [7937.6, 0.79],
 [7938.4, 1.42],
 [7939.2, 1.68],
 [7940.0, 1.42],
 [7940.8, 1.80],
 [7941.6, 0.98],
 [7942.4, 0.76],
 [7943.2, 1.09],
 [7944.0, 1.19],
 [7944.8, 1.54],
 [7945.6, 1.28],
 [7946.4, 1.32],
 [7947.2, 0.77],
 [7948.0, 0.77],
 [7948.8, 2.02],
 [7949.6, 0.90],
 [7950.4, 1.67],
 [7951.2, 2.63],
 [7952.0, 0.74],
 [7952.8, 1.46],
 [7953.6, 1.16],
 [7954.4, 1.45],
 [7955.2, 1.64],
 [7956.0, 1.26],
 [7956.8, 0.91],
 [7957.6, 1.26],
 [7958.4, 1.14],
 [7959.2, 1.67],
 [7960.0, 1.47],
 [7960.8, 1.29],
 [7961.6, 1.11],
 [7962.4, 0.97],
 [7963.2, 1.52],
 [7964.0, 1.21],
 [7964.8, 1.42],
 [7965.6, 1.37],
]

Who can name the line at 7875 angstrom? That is [N II] 6583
